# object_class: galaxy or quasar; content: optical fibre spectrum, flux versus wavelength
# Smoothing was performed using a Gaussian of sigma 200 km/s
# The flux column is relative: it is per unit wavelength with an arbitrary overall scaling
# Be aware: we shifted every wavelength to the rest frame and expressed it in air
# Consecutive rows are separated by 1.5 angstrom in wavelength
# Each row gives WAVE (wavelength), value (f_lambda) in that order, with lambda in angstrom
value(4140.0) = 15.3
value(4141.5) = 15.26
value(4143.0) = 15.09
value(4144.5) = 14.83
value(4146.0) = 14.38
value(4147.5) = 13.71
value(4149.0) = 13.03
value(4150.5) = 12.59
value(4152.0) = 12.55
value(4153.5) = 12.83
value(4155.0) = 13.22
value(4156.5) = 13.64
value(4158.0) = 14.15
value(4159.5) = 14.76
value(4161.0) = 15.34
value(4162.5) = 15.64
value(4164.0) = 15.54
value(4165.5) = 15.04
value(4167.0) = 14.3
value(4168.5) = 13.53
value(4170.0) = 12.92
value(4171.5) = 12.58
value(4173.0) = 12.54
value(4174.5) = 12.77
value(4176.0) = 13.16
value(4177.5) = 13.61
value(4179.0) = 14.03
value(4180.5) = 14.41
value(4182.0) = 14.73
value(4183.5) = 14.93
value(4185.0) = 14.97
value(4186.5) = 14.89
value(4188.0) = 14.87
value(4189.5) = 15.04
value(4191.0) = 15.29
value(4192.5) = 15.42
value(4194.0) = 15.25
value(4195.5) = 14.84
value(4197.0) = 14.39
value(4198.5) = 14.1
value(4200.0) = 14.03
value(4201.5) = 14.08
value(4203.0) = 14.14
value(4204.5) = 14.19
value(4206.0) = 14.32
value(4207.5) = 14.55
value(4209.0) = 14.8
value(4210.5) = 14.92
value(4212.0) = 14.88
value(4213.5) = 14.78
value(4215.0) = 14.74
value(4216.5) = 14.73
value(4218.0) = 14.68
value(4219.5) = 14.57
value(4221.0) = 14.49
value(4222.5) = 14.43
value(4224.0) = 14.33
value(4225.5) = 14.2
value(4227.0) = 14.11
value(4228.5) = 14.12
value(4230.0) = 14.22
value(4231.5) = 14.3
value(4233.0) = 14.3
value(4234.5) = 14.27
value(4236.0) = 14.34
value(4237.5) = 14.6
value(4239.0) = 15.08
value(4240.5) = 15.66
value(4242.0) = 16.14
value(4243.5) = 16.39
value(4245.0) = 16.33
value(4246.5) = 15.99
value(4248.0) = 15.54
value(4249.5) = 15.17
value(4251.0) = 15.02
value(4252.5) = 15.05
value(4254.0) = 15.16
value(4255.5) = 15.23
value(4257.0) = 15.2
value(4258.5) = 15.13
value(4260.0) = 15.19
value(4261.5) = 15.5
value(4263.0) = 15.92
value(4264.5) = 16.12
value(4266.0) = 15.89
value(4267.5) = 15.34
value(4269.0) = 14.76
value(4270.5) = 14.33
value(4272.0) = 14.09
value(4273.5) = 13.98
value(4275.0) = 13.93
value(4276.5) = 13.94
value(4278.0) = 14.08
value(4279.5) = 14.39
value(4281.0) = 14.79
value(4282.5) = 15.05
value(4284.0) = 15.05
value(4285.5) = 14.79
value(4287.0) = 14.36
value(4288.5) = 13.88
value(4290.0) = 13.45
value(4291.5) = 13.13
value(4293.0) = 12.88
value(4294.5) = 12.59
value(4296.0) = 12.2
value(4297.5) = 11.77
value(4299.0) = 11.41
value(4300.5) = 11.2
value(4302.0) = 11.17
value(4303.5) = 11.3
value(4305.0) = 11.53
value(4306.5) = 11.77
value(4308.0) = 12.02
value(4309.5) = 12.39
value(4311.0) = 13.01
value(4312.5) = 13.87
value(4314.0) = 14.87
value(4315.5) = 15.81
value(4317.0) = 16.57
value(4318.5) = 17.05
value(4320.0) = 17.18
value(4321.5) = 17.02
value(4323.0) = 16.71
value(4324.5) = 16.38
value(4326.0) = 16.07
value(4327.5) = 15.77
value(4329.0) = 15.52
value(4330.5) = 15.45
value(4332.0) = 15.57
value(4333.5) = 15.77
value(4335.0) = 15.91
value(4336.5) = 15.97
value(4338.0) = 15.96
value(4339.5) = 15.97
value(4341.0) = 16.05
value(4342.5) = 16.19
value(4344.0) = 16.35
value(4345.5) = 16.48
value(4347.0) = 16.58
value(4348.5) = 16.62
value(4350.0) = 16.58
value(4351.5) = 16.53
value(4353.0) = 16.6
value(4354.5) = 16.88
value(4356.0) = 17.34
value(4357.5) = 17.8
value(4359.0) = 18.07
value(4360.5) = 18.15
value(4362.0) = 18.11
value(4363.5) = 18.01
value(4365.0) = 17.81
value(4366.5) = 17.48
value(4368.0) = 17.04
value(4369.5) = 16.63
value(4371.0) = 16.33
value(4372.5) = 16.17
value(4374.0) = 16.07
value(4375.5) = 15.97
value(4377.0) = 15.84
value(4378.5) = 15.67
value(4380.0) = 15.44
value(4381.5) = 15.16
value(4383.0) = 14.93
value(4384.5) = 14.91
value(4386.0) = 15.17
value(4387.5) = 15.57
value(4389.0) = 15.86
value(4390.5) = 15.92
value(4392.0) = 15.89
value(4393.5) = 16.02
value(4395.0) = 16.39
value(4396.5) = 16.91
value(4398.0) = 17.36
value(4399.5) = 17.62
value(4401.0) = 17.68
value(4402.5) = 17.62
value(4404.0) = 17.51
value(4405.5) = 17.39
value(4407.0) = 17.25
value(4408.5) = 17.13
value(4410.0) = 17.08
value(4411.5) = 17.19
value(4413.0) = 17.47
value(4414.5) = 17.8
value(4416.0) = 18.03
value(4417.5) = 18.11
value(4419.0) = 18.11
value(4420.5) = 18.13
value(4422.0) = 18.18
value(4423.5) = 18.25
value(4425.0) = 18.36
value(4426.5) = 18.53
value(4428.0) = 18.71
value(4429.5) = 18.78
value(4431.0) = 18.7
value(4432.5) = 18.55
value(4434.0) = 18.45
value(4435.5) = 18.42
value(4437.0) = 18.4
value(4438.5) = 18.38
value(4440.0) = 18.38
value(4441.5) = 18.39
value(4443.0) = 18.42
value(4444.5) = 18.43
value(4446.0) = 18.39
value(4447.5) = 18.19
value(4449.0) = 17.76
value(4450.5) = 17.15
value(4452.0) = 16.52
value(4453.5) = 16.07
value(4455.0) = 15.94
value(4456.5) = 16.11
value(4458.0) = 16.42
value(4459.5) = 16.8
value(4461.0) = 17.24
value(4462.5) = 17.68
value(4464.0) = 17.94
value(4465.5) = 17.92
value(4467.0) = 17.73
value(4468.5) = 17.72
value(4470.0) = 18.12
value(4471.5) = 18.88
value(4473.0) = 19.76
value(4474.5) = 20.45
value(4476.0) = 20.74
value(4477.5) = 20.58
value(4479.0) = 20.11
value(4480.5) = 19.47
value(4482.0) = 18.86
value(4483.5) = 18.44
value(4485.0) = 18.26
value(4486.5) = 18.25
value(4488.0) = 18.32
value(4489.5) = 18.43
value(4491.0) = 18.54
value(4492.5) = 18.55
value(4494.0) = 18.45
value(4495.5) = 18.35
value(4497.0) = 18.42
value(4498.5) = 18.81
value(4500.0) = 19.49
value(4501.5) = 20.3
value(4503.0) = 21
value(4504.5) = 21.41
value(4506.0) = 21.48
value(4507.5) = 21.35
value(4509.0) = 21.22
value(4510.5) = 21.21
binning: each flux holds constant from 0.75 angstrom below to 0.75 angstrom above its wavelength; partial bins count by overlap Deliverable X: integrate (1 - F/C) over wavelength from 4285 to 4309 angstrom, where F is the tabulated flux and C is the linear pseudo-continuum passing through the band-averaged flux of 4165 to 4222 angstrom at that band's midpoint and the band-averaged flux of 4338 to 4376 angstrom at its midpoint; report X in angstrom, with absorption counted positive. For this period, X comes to 5.3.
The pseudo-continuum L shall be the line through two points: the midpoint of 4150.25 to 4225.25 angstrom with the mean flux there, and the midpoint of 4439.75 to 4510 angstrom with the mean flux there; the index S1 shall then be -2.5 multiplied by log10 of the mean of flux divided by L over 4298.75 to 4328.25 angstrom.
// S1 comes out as 0.14 mag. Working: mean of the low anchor 14.3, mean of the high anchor 18.6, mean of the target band 14.2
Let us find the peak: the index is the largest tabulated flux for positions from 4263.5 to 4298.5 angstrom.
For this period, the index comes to 16.12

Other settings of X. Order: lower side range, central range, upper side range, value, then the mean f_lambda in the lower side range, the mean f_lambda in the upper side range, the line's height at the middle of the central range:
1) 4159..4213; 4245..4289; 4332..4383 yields 1.3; 14.4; 16.6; 15.4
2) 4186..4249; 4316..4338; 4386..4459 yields 0.0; 14.8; 17.5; 16.2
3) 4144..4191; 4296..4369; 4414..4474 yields 4.0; 14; 18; 16.4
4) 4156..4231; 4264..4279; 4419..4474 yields 0.8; 14.4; 18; 15.5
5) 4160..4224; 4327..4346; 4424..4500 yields 0.7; 14.4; 18.3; 16.5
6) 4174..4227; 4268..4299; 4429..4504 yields 3.7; 14.5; 18.4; 15.7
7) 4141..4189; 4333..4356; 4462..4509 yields 0.8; 14.1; 19.2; 16.9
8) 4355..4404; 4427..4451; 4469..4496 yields -0.5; 16.6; 19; 18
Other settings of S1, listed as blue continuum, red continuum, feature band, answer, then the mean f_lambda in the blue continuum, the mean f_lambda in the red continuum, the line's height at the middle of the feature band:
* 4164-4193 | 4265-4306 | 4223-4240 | -0.04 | 14.2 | 13.5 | 13.9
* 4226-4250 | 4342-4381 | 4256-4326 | 0.11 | 15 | 16.8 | 15.8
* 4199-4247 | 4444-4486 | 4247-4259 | -0.01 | 14.7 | 18.1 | 15.1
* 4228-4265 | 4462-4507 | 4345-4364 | -0.02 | 15.2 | 19.1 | 17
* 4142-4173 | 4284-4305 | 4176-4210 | -0.07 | 14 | 12.7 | 13.6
